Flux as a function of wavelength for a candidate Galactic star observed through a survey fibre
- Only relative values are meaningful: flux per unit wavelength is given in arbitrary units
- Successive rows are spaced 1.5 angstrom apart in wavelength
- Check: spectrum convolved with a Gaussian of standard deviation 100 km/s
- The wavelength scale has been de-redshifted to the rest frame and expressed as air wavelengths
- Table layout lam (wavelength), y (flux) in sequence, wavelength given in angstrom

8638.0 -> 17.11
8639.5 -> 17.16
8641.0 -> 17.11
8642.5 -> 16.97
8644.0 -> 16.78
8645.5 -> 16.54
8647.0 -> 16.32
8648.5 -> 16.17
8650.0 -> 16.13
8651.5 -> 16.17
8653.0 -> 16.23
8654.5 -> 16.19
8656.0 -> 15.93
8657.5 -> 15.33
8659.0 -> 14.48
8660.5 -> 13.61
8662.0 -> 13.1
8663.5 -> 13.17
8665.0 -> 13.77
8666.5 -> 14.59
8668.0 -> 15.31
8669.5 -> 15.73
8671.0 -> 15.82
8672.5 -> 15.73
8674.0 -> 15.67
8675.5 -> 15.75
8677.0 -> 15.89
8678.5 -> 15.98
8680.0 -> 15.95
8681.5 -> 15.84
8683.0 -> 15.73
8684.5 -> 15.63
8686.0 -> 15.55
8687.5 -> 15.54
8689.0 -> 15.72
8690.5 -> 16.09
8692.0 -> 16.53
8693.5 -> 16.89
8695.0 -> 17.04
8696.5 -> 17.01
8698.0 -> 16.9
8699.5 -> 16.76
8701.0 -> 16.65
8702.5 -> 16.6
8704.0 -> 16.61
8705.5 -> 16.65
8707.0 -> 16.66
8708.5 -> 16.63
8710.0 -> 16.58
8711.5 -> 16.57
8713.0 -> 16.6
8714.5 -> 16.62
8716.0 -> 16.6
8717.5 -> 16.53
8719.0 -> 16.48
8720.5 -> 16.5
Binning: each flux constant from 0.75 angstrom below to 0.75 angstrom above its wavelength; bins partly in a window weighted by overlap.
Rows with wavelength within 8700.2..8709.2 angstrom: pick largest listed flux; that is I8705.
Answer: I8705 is 16.66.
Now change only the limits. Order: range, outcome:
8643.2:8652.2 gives 16.78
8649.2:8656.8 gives 16.23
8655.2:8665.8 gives 15.93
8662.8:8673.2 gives 15.82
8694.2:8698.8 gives 17.04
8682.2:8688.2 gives 15.73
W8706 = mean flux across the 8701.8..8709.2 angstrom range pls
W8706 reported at 16.6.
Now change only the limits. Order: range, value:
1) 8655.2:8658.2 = 15.6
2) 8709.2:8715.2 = 16.6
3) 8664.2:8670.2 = 14.8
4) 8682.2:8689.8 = 15.6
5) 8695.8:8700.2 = 16.9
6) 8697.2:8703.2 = 16.7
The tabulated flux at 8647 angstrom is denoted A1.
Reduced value 16.32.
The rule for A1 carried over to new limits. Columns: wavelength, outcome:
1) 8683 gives 15.73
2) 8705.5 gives 16.65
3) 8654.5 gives 16.19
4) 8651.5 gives 16.17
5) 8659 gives 14.48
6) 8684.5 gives 15.63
